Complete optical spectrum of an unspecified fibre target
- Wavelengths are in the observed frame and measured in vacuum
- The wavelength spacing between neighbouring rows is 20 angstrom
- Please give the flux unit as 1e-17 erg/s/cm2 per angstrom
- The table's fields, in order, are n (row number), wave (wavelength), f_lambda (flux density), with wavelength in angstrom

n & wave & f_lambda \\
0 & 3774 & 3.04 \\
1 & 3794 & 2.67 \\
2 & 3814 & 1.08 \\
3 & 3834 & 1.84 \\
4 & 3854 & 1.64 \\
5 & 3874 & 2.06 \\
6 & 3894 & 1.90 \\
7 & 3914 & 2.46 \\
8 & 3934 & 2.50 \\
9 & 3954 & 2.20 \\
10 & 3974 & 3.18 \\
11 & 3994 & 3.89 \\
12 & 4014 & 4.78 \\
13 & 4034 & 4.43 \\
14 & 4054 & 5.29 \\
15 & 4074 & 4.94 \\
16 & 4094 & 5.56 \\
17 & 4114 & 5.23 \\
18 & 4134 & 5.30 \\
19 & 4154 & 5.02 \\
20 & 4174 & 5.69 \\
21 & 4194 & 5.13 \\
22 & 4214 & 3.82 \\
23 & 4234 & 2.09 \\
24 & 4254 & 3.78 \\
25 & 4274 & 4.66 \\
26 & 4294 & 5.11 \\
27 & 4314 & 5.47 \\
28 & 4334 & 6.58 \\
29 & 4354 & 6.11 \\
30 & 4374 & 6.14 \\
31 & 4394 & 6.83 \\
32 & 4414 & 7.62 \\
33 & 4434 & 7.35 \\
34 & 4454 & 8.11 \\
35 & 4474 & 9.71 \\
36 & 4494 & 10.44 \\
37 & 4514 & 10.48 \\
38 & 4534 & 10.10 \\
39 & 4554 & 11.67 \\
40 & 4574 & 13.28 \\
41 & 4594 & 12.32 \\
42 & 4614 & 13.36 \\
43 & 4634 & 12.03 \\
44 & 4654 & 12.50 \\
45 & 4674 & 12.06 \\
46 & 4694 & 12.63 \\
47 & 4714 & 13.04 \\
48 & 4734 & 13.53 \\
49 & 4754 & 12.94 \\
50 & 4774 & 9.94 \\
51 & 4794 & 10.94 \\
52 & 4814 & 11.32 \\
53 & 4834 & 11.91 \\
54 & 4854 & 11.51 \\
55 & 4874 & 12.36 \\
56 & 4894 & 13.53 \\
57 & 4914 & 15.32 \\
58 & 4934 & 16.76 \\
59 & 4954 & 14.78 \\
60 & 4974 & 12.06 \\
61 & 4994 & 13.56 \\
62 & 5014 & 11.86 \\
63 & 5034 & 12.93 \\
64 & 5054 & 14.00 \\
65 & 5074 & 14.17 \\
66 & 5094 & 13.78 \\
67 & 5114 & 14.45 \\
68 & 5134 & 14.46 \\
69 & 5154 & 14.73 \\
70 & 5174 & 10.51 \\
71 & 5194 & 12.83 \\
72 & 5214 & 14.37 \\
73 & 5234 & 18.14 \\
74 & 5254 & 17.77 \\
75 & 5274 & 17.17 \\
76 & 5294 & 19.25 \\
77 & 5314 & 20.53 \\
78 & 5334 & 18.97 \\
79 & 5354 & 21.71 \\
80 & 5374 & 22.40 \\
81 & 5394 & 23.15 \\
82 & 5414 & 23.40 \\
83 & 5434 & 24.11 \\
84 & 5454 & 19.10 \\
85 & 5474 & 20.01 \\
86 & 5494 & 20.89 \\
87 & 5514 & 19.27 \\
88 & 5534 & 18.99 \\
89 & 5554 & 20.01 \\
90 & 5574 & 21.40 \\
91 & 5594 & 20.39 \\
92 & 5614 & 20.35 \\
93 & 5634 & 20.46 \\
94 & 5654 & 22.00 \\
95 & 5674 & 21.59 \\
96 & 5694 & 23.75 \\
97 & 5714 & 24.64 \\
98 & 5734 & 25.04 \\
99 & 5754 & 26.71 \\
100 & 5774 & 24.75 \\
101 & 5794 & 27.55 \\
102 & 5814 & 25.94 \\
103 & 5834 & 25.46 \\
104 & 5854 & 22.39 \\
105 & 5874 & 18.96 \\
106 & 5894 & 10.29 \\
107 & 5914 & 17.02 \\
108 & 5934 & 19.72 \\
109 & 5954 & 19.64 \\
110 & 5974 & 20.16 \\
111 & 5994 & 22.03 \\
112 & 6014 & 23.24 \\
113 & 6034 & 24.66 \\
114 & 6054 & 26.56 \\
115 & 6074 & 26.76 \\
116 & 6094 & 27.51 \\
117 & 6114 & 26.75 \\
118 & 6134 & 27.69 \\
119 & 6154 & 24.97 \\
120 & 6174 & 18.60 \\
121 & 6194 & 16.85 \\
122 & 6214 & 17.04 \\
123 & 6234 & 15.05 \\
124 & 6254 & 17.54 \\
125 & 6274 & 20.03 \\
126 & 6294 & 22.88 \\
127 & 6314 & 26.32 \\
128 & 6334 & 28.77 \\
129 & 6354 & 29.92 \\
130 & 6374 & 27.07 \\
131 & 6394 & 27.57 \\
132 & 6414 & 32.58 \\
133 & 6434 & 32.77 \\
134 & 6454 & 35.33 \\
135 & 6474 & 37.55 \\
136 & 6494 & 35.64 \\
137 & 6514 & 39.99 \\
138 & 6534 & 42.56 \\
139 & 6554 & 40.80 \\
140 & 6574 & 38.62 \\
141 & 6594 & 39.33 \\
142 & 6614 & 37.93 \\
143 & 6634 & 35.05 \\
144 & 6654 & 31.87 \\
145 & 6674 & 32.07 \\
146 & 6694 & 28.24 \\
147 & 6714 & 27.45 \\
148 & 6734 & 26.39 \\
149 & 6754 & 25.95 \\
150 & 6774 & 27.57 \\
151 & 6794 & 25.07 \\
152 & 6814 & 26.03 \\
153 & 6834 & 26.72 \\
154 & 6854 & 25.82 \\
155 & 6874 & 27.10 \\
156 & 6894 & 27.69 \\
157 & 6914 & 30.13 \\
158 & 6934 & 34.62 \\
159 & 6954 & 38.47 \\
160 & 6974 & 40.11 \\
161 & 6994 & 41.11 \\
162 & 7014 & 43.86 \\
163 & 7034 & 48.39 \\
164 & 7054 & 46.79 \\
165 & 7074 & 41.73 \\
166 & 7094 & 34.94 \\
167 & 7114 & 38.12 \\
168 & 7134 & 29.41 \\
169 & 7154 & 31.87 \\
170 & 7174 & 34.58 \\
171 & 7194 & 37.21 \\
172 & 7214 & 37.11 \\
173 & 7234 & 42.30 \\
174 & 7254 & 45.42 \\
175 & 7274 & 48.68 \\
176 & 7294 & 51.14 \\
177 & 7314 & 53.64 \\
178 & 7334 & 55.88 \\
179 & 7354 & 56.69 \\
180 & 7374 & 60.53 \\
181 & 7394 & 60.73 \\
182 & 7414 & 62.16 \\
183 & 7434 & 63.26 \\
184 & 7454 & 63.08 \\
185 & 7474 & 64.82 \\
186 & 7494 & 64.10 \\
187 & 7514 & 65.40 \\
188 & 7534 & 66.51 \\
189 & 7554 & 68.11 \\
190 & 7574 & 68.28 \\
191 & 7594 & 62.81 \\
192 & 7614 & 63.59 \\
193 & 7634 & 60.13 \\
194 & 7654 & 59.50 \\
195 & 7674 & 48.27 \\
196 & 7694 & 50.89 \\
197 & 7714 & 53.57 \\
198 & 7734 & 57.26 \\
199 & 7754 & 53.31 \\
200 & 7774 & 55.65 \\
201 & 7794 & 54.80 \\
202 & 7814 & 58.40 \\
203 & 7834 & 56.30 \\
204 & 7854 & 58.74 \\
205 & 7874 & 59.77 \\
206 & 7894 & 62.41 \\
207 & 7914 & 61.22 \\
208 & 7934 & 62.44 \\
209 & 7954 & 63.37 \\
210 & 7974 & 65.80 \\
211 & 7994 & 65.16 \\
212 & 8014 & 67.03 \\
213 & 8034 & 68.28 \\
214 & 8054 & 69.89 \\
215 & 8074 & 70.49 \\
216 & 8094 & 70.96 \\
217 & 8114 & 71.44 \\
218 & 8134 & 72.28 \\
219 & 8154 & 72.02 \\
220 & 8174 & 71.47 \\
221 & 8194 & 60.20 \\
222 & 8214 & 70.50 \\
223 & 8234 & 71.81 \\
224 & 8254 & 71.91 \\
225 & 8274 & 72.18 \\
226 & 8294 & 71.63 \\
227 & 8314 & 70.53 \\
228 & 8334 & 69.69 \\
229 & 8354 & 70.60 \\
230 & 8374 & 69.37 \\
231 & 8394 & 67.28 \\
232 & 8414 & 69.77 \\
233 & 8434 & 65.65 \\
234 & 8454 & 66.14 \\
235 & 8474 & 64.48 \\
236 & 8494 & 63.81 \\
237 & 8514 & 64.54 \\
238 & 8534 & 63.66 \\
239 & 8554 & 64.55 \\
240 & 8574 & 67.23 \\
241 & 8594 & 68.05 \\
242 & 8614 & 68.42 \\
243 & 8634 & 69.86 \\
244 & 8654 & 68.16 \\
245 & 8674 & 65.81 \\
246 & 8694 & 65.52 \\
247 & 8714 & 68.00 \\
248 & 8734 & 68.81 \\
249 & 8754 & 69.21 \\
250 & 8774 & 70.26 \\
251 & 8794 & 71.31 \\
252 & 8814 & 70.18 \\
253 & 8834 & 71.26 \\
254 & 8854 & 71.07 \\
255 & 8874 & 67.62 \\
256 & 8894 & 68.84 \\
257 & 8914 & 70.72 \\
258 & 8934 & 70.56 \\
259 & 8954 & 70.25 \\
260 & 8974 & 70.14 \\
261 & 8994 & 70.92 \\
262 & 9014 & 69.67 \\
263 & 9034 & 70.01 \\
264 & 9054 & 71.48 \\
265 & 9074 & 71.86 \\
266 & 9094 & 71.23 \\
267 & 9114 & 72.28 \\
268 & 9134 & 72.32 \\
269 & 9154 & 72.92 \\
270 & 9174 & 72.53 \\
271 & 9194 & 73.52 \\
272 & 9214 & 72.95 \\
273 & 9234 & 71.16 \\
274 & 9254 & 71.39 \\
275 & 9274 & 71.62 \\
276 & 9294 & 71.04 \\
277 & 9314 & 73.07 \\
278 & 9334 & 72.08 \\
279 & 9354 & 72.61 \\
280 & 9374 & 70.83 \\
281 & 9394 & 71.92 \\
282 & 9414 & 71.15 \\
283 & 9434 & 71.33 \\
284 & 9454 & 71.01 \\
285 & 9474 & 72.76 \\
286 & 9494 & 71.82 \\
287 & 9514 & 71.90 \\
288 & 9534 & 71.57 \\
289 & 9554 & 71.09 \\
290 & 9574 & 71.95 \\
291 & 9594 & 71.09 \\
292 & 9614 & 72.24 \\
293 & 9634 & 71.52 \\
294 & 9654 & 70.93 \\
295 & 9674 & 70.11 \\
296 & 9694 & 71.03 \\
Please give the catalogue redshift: 0.000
